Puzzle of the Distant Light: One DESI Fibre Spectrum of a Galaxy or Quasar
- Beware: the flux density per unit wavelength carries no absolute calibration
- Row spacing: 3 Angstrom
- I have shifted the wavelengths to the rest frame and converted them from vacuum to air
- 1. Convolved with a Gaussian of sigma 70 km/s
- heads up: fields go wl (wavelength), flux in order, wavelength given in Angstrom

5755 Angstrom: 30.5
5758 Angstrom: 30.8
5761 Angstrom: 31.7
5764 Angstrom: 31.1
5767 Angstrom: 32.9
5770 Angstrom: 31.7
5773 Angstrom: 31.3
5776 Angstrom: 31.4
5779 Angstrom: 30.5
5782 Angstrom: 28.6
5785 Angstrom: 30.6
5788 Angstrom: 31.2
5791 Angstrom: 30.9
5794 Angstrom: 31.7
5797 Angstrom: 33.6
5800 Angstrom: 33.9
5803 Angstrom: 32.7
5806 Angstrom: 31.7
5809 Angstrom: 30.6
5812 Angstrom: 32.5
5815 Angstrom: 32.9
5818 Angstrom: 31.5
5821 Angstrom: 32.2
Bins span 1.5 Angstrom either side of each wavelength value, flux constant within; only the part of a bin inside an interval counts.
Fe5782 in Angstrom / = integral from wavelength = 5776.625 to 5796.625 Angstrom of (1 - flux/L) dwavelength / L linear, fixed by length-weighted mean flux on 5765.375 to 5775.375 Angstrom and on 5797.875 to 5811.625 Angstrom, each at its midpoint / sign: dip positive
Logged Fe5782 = 0.8 Angstrom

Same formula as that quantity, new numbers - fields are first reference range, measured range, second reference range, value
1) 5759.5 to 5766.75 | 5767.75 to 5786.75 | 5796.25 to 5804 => 0.9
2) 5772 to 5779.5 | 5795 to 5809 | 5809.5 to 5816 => -0.3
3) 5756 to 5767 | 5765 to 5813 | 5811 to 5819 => 0.4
